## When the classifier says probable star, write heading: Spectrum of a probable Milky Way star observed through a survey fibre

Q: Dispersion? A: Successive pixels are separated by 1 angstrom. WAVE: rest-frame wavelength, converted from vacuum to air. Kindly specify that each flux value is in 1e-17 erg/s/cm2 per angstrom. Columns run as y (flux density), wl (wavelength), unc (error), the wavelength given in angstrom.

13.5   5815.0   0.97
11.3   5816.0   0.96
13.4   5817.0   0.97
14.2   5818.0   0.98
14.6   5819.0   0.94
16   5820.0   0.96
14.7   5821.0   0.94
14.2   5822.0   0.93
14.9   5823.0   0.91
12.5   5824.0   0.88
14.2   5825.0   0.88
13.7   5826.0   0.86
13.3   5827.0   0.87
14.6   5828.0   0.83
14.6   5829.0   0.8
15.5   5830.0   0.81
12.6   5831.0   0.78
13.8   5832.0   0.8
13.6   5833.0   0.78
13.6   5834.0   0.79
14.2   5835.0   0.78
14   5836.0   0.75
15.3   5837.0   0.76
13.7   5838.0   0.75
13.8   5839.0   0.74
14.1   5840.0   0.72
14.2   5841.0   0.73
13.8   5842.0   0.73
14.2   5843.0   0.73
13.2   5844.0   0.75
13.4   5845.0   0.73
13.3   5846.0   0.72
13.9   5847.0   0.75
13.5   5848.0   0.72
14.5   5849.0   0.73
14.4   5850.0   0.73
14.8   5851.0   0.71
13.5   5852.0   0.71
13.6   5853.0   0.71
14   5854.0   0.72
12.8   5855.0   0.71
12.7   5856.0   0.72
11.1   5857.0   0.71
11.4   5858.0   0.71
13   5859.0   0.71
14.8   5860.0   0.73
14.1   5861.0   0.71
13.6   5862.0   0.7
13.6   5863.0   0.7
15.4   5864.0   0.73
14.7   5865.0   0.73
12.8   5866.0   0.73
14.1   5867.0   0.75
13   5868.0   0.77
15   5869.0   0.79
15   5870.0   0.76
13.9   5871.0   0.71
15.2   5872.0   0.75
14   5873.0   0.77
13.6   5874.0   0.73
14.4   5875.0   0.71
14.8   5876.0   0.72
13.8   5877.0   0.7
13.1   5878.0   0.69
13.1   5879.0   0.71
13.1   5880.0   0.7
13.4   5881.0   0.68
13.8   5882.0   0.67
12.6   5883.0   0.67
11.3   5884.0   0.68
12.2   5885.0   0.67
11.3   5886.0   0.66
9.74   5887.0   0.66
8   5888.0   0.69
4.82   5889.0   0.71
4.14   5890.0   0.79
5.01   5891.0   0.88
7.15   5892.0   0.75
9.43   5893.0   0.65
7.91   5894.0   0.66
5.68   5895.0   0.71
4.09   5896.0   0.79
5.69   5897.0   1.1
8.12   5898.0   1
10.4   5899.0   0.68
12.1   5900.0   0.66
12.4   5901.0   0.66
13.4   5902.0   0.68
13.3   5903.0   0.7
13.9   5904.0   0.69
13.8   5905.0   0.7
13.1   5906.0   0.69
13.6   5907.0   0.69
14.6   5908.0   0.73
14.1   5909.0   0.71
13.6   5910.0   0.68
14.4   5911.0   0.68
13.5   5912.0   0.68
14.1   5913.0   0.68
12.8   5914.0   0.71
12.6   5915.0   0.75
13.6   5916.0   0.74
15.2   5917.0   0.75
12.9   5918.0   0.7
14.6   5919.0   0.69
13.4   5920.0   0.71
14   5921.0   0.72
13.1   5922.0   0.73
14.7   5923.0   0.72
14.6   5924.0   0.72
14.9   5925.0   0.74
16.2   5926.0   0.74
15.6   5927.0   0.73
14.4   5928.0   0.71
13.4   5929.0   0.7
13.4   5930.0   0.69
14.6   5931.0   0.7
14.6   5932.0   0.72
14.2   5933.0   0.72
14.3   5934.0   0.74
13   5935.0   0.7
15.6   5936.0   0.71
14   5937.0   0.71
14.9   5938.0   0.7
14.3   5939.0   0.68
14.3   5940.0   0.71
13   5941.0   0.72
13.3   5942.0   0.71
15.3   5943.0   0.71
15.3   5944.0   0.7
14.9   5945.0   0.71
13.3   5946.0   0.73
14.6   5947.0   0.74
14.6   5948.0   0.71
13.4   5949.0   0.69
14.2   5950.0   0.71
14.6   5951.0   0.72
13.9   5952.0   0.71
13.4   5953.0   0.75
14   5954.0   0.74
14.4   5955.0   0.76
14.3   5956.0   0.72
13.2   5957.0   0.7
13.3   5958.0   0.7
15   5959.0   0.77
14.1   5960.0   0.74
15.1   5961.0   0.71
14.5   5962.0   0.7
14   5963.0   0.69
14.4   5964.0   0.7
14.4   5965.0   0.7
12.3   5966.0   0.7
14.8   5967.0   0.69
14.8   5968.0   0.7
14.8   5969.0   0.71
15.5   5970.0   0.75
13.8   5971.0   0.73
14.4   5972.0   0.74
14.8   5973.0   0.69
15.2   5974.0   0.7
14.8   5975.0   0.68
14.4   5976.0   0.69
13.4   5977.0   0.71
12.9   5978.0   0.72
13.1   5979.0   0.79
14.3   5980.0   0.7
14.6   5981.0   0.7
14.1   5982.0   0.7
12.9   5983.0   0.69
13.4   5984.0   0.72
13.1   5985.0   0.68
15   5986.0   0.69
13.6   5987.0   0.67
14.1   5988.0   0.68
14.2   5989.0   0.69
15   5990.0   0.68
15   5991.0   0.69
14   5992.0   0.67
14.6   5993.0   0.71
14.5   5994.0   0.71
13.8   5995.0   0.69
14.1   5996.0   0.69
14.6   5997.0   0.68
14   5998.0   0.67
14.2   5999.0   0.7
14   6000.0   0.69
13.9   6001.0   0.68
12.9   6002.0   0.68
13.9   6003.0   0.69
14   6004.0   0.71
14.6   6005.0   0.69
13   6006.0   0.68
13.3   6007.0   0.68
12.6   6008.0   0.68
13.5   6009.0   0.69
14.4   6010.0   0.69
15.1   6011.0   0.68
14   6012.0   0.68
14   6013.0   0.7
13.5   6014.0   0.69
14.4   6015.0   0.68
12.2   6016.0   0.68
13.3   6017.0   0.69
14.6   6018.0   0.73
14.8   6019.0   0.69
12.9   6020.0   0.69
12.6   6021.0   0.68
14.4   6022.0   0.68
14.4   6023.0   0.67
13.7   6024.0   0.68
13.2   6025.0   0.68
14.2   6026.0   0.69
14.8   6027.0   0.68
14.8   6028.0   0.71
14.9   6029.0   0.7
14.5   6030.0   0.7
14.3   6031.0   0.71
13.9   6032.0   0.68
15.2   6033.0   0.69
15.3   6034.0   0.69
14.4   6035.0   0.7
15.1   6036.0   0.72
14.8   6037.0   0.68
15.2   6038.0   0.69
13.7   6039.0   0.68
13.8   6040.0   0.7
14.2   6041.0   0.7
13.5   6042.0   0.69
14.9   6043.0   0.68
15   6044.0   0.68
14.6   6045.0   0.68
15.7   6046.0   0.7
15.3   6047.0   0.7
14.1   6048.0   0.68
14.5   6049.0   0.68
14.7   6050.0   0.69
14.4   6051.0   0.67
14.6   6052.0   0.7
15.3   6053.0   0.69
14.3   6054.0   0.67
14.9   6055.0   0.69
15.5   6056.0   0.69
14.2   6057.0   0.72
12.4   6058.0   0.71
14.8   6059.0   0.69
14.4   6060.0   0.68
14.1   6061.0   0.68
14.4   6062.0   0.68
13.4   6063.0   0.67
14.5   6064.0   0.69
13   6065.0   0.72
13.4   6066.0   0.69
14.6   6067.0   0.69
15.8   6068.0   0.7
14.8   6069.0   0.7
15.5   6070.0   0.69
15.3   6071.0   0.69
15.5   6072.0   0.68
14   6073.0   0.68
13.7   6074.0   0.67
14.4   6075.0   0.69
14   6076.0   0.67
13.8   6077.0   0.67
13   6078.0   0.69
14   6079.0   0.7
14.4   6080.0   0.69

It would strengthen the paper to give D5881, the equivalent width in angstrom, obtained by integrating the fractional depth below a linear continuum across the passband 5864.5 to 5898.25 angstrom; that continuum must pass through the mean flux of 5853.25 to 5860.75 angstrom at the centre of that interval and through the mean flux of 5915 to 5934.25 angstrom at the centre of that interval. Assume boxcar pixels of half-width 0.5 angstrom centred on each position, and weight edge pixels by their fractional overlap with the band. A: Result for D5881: 5.5 angstrom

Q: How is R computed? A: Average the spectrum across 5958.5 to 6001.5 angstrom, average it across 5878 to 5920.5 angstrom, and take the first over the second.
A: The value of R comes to 1.3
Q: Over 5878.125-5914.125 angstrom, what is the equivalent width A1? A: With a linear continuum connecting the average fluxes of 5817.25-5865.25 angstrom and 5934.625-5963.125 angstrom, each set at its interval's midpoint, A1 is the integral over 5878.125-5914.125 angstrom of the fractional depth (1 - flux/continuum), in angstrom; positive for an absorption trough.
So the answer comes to 8.0 angstrom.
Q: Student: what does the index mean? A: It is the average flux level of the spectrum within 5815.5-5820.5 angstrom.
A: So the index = 13.9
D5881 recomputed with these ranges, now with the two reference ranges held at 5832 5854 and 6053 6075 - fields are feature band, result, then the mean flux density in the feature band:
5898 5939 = 0.9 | 13.8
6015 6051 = 0.1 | 14.3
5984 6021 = 0.9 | 13.9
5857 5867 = 0.3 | 13.6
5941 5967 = 0.1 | 14.1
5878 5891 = 3.3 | 10.5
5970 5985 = 0.2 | 14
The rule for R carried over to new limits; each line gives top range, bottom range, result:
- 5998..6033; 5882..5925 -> 1.21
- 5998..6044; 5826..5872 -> 1.02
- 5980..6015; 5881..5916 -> 1.29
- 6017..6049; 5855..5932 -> 1.15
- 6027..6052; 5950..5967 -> 1.04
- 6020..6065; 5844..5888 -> 1.07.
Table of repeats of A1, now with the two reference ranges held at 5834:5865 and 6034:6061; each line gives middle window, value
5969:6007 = 0.6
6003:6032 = 1.0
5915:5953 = -0.4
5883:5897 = 6.1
